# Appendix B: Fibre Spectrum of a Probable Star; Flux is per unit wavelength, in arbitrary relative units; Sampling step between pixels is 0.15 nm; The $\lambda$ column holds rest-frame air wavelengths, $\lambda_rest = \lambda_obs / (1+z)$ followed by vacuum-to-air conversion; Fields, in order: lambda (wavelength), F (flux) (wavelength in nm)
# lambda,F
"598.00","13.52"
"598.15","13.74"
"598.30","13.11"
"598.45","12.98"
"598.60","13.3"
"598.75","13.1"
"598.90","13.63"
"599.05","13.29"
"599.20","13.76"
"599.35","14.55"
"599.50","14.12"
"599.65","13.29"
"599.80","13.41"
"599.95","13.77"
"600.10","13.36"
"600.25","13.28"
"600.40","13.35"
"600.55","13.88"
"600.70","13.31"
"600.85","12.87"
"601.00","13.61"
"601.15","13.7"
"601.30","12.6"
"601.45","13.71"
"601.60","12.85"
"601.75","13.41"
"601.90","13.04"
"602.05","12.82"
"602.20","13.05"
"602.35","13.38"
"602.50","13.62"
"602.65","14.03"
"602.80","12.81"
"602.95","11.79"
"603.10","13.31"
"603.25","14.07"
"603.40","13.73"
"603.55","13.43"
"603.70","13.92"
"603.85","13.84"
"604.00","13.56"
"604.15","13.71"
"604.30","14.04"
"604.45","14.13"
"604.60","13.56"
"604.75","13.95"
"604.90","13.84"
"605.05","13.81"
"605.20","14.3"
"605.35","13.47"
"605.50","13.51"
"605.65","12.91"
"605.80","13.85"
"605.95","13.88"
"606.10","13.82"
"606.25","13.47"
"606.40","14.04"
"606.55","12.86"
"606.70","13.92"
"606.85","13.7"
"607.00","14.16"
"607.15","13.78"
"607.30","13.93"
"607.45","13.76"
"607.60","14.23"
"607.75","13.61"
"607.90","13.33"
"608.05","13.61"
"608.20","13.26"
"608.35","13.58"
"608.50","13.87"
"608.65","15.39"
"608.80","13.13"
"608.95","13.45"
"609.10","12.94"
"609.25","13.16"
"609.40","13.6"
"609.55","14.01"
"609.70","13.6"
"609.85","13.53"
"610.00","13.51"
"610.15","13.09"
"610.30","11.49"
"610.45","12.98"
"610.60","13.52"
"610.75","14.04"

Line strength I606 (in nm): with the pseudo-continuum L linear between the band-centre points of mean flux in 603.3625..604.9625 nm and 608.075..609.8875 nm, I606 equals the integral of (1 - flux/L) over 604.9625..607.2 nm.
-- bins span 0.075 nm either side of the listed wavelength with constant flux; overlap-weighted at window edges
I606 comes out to 0.005 nm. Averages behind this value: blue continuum 13.8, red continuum 13.6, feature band 13.7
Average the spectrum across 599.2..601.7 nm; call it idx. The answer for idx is 13.5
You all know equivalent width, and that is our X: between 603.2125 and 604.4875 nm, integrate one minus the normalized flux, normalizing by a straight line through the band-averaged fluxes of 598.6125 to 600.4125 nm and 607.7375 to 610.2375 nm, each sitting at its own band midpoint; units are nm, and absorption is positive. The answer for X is -0.02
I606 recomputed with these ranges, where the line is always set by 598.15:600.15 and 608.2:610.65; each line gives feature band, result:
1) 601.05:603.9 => 0.04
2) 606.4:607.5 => -0.02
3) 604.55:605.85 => -0.02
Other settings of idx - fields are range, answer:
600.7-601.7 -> 13.2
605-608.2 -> 13.7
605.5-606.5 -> 13.6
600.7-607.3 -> 13.5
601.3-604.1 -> 13.3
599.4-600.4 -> 13.5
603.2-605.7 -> 13.8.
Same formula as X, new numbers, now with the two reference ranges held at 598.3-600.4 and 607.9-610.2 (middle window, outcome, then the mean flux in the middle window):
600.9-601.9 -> 0.018 nm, 13.3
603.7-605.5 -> -0.037 nm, 13.8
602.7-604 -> 0.014 nm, 13.4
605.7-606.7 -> -0.007 nm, 13.7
